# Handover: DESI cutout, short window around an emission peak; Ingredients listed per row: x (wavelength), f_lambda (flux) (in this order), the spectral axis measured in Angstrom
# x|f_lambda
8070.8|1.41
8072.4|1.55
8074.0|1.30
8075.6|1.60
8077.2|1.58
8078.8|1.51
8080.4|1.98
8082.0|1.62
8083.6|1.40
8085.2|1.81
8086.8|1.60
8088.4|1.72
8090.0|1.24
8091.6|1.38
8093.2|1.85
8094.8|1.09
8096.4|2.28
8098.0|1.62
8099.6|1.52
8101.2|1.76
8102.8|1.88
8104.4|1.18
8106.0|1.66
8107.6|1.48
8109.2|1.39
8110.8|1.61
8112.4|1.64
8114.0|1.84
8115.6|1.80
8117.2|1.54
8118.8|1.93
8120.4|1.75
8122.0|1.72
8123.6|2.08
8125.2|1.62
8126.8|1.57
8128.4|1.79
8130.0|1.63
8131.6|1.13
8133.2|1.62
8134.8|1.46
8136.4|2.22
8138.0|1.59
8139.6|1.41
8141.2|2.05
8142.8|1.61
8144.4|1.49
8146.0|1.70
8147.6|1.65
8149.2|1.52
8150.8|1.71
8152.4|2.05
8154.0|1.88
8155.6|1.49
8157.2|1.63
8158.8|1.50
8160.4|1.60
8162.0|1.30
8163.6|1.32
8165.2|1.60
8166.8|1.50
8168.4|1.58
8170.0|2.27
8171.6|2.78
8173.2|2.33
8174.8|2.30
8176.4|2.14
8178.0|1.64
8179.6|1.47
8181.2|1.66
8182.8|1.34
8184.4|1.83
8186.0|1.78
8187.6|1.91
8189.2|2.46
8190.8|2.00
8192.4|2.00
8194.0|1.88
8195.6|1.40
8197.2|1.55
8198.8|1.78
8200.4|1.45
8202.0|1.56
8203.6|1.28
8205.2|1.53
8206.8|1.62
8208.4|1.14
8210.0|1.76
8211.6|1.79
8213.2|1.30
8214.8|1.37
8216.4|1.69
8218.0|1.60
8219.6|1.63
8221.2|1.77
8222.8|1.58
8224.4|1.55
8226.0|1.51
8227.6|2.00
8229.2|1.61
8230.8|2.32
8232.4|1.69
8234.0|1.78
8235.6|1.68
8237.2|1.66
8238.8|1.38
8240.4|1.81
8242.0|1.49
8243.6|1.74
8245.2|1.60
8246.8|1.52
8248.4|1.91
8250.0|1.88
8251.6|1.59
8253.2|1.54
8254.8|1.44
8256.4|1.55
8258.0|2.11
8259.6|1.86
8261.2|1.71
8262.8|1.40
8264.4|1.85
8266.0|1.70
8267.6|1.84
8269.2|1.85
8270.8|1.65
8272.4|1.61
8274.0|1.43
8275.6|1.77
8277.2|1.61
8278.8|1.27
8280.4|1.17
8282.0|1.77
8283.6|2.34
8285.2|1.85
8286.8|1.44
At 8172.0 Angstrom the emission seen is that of [S II]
